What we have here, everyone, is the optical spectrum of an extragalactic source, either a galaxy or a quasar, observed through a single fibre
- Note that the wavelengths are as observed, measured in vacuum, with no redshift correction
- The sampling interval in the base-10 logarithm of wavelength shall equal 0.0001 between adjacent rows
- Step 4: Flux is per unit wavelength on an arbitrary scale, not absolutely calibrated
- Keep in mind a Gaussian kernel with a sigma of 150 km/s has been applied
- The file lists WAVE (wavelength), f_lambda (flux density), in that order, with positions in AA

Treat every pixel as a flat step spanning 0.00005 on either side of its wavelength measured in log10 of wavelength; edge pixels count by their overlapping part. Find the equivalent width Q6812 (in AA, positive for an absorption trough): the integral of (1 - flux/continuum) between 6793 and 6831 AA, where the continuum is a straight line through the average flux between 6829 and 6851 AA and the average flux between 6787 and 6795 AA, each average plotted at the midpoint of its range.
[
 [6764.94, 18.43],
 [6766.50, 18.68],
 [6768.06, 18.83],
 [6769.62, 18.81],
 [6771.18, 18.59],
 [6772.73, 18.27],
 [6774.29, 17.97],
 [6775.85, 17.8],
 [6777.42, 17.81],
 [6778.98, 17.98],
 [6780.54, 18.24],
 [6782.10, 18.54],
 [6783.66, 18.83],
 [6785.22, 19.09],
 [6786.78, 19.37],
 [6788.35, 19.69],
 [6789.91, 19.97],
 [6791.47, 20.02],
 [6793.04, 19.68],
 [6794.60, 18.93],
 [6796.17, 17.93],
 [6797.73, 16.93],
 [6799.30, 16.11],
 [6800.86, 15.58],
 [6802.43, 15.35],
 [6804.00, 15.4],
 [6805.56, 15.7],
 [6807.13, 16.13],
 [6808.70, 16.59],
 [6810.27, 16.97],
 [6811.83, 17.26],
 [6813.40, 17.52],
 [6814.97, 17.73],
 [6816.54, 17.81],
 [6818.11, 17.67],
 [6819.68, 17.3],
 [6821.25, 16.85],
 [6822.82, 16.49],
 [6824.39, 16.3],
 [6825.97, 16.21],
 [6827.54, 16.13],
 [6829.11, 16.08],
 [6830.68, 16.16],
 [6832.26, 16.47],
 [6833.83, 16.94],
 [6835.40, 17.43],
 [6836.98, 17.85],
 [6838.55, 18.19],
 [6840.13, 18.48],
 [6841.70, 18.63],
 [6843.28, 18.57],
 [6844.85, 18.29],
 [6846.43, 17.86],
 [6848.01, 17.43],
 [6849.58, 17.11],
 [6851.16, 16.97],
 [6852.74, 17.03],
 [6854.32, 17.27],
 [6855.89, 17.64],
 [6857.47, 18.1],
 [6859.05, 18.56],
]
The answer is 4.0 AA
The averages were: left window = 19.7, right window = 17.6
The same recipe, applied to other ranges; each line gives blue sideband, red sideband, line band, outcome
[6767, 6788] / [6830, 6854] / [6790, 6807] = 0.9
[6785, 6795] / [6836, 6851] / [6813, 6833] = 1.9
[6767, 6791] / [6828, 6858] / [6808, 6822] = 0.5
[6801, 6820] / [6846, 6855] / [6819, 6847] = -0.3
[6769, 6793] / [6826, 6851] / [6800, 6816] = 1.5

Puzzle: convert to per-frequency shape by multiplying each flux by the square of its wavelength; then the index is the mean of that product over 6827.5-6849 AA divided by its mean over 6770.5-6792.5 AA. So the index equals 0.95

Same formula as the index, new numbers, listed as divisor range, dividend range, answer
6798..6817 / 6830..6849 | 1.08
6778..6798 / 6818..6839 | 0.90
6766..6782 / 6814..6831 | 0.93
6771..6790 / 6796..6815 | 0.89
